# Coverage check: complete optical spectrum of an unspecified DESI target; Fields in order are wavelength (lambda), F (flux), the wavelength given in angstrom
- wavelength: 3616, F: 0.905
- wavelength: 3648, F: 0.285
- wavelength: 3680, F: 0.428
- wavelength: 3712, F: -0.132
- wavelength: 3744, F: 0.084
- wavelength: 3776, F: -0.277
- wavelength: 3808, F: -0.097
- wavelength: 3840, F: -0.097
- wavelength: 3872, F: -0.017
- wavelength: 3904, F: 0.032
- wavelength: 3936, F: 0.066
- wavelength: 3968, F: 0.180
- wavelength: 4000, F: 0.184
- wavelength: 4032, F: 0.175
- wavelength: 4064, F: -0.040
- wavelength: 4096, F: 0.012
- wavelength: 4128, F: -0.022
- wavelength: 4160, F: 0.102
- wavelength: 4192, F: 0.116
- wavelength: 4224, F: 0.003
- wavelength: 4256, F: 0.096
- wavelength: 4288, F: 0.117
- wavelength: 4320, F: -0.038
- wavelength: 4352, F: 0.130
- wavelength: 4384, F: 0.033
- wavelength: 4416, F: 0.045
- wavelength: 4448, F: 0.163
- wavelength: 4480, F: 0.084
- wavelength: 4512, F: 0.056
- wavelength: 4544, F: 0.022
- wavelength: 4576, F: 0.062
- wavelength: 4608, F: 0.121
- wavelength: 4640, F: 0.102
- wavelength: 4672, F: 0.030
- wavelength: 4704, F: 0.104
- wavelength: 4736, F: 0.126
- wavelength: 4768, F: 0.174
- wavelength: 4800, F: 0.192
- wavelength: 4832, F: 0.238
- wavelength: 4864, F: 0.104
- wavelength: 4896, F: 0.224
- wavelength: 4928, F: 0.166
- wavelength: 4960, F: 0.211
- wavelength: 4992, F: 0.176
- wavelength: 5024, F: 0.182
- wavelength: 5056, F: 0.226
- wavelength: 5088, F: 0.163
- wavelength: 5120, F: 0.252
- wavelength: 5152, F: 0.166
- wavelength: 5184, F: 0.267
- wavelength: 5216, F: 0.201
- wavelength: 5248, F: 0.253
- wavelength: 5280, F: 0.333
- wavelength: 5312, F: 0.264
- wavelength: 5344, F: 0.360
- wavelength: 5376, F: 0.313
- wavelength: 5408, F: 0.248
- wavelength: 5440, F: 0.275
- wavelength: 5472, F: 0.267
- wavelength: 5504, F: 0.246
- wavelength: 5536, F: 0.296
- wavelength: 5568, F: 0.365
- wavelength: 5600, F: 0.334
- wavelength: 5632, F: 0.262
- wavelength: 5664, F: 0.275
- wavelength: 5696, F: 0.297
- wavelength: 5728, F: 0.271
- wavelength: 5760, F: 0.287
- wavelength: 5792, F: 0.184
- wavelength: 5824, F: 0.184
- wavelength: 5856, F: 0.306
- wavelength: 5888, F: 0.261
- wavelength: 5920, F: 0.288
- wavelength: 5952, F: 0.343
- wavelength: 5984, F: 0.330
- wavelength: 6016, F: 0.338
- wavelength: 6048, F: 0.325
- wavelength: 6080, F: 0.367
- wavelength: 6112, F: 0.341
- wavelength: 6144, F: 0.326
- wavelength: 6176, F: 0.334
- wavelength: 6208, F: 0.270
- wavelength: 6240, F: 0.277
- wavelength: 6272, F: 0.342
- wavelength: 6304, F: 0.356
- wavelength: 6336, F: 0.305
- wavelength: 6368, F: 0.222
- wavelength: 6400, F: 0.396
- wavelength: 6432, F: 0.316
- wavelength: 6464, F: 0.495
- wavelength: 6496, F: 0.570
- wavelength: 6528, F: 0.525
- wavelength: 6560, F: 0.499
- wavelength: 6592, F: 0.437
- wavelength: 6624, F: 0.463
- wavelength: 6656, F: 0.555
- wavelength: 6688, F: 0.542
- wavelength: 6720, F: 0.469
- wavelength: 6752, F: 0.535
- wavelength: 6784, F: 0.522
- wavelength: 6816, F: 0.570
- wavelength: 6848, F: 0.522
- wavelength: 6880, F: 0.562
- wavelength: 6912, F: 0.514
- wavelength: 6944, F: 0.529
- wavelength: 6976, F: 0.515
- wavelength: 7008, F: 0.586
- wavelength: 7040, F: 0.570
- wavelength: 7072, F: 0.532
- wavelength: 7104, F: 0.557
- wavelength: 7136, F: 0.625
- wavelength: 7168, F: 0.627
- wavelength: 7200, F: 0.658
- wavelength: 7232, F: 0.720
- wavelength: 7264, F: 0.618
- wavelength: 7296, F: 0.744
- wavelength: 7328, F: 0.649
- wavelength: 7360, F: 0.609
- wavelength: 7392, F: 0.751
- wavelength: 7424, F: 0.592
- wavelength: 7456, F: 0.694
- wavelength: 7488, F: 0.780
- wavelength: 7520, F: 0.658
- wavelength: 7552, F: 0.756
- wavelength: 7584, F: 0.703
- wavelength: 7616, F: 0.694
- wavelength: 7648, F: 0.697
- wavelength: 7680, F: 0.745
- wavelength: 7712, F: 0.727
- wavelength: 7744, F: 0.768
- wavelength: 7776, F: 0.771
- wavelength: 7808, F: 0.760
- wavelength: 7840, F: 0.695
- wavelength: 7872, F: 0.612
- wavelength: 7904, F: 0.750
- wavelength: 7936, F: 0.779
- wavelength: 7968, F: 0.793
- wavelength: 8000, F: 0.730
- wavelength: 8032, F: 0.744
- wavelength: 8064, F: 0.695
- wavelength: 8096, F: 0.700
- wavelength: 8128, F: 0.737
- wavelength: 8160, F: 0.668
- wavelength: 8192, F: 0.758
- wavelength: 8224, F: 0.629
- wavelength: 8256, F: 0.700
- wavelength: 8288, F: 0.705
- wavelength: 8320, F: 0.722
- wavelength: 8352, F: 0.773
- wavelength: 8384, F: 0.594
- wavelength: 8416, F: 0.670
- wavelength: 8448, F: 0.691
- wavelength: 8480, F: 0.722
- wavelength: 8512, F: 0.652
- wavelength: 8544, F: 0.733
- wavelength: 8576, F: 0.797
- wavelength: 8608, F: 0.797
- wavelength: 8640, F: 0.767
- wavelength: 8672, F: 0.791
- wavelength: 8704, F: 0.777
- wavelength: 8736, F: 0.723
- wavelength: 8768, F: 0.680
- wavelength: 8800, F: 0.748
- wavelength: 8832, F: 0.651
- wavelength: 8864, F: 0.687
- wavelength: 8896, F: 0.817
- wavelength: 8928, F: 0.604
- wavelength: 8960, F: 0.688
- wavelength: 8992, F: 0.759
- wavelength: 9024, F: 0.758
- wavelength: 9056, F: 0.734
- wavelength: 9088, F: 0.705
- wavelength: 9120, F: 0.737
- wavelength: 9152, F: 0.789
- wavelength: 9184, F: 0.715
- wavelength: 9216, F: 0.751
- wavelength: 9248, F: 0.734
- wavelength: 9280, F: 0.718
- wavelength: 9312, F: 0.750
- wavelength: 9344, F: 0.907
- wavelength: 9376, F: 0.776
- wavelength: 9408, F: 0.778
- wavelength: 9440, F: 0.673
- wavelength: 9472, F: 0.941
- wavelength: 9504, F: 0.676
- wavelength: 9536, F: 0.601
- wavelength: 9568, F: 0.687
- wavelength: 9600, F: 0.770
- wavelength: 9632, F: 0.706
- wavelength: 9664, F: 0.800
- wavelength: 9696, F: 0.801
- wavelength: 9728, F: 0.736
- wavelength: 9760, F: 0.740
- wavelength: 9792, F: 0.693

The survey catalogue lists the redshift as 0.62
